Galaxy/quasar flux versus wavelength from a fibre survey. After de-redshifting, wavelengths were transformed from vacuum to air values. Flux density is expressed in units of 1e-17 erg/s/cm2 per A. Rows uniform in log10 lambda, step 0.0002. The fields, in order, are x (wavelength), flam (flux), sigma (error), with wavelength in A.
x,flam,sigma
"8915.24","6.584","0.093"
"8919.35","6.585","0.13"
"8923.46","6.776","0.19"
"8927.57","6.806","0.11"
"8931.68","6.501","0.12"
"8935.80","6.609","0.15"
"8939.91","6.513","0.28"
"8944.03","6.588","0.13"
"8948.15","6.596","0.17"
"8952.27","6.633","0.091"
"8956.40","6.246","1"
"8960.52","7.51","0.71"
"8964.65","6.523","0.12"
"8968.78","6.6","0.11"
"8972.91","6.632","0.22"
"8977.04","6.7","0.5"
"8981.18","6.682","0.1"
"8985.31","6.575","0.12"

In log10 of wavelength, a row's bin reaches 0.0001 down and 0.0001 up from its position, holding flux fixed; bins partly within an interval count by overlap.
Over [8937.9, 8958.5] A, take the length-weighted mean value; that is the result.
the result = 6.52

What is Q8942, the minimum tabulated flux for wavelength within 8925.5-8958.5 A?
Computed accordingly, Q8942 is 6.246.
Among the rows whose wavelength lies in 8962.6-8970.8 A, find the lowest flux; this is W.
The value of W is 6.523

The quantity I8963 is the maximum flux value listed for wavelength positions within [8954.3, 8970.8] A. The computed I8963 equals 7.51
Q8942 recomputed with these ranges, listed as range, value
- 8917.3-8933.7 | 6.501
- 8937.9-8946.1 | 6.513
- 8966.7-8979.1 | 6.6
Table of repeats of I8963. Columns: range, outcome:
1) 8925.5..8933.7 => 6.806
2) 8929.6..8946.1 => 6.609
